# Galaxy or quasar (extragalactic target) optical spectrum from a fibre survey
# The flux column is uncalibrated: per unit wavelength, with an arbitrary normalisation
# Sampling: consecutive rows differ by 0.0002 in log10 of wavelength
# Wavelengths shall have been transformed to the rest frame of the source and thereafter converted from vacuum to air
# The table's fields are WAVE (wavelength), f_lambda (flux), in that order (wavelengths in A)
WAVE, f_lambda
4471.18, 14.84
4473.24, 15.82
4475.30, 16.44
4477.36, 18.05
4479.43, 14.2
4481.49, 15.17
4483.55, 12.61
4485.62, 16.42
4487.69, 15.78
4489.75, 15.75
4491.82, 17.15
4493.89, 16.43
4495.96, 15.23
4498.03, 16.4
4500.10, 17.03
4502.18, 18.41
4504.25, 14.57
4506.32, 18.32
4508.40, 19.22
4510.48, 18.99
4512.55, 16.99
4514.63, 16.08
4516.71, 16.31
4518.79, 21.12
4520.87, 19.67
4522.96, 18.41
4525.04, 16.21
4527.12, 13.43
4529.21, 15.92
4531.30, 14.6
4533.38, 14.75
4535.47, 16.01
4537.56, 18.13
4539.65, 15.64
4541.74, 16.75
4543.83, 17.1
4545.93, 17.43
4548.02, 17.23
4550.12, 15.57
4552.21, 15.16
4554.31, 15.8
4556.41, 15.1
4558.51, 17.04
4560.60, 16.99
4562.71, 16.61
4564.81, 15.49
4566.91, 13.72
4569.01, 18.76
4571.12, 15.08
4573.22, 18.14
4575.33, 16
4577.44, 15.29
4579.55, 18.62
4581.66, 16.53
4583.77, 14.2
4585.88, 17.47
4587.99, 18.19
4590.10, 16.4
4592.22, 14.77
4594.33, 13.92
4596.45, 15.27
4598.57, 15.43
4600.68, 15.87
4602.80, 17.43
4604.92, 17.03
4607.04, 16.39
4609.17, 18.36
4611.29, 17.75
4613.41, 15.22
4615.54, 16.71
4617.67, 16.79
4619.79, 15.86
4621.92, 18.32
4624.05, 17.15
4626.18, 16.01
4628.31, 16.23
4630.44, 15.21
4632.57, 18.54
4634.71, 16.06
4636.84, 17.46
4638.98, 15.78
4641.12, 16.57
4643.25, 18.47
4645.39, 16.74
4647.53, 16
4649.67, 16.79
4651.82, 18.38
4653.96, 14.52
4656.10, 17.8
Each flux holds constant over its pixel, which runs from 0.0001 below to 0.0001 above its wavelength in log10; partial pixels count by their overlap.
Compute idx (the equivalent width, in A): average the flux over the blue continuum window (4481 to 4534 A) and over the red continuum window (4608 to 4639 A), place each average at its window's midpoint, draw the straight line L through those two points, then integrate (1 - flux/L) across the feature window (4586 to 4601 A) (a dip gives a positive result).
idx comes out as 0.9 A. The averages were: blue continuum 16.6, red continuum 16.8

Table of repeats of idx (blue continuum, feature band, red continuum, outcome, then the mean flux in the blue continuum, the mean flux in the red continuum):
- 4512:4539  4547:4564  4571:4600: 0.3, 16.7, 16.1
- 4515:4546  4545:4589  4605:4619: 1.0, 16.7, 16.9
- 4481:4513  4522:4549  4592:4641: 0.4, 16.5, 16.4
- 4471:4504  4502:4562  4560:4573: -2.5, 16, 16.2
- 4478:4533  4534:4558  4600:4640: 0.4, 16.5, 16.8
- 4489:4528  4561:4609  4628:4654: 1.9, 17.2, 16.8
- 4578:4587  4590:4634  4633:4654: 0.9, 16.6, 16.8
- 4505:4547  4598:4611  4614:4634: -0.1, 17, 16.7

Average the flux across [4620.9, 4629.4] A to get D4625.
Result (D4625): 16.9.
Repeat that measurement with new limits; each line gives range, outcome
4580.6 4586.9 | 16.1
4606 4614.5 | 16.9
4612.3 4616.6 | 16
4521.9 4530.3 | 16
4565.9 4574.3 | 16.4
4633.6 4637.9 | 16.8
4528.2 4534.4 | 15.1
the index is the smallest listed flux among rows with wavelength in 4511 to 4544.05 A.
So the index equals 13.43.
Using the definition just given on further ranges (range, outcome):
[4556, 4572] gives 13.72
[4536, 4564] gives 15.1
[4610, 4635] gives 15.21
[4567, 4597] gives 13.92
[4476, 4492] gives 12.61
